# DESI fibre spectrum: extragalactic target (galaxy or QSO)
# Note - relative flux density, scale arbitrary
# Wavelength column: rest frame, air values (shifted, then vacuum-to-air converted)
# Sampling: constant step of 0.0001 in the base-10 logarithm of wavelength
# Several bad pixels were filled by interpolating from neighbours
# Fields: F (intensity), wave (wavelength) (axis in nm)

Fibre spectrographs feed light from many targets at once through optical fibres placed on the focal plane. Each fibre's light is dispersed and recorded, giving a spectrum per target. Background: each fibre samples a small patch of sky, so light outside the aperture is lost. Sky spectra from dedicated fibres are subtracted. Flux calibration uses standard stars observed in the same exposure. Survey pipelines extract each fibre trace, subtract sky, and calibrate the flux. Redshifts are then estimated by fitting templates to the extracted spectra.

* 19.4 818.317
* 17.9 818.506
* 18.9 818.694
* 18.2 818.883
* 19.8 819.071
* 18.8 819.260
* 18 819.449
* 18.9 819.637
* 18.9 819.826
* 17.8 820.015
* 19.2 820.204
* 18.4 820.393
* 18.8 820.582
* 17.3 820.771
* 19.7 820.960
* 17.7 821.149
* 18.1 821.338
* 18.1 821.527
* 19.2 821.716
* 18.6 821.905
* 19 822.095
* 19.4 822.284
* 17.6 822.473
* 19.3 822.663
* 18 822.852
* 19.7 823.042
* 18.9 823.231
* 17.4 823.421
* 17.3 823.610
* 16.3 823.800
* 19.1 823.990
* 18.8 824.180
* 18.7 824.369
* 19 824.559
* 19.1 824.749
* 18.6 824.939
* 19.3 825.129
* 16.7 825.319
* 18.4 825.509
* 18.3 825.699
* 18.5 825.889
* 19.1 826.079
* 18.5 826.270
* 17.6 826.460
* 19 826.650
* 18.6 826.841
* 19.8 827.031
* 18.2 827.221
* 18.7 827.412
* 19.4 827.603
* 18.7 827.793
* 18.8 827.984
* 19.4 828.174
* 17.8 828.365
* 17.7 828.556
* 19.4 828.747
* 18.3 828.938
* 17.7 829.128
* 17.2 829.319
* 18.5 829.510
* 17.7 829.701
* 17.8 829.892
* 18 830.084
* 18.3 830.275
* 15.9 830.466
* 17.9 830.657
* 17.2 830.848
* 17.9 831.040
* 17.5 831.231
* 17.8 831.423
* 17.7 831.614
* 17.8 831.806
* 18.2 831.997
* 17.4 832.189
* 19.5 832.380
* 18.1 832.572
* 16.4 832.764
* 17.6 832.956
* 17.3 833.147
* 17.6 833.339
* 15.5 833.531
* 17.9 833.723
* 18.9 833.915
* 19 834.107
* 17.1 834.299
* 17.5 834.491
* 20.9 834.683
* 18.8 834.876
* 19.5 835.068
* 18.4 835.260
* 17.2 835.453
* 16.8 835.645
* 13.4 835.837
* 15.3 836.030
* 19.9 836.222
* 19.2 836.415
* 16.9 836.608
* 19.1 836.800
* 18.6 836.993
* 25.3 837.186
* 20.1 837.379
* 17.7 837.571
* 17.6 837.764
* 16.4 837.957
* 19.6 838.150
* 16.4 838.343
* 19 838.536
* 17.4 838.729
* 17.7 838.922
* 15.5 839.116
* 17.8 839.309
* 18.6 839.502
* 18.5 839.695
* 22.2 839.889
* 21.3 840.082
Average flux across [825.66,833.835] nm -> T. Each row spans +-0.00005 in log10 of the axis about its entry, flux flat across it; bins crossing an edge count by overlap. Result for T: 18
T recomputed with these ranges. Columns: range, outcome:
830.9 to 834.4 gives 17.7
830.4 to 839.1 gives 18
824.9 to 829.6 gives 18.5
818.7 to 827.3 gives 18.5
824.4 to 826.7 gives 18.5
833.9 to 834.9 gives 18.7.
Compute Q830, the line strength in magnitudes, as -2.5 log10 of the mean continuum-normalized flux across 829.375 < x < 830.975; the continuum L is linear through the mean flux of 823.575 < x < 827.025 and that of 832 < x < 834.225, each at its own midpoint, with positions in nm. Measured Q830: 0.02 mag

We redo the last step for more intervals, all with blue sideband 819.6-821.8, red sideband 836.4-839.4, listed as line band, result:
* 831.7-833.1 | 0.034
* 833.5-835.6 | 0.006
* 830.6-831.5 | 0.047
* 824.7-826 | 0.003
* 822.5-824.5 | 0.008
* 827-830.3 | 0.003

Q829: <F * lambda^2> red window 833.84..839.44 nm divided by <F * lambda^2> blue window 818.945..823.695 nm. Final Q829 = 1.02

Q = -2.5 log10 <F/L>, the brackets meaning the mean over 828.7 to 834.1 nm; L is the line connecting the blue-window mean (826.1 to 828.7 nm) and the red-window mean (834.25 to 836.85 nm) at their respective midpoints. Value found 0.03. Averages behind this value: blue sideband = 18.7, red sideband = 17.8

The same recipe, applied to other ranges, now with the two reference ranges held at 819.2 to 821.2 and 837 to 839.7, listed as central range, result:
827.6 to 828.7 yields -0.008 mag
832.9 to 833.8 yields 0.078 mag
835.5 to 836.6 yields 0.091 mag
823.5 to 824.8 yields 0.011 mag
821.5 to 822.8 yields -0.015 mag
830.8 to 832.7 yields 0.033 mag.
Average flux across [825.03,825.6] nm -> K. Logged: 18.1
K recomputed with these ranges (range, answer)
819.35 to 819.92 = 18.6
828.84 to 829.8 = 17.9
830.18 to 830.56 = 17.1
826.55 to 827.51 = 18.8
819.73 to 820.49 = 18.6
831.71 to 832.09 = 18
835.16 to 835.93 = 16.5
